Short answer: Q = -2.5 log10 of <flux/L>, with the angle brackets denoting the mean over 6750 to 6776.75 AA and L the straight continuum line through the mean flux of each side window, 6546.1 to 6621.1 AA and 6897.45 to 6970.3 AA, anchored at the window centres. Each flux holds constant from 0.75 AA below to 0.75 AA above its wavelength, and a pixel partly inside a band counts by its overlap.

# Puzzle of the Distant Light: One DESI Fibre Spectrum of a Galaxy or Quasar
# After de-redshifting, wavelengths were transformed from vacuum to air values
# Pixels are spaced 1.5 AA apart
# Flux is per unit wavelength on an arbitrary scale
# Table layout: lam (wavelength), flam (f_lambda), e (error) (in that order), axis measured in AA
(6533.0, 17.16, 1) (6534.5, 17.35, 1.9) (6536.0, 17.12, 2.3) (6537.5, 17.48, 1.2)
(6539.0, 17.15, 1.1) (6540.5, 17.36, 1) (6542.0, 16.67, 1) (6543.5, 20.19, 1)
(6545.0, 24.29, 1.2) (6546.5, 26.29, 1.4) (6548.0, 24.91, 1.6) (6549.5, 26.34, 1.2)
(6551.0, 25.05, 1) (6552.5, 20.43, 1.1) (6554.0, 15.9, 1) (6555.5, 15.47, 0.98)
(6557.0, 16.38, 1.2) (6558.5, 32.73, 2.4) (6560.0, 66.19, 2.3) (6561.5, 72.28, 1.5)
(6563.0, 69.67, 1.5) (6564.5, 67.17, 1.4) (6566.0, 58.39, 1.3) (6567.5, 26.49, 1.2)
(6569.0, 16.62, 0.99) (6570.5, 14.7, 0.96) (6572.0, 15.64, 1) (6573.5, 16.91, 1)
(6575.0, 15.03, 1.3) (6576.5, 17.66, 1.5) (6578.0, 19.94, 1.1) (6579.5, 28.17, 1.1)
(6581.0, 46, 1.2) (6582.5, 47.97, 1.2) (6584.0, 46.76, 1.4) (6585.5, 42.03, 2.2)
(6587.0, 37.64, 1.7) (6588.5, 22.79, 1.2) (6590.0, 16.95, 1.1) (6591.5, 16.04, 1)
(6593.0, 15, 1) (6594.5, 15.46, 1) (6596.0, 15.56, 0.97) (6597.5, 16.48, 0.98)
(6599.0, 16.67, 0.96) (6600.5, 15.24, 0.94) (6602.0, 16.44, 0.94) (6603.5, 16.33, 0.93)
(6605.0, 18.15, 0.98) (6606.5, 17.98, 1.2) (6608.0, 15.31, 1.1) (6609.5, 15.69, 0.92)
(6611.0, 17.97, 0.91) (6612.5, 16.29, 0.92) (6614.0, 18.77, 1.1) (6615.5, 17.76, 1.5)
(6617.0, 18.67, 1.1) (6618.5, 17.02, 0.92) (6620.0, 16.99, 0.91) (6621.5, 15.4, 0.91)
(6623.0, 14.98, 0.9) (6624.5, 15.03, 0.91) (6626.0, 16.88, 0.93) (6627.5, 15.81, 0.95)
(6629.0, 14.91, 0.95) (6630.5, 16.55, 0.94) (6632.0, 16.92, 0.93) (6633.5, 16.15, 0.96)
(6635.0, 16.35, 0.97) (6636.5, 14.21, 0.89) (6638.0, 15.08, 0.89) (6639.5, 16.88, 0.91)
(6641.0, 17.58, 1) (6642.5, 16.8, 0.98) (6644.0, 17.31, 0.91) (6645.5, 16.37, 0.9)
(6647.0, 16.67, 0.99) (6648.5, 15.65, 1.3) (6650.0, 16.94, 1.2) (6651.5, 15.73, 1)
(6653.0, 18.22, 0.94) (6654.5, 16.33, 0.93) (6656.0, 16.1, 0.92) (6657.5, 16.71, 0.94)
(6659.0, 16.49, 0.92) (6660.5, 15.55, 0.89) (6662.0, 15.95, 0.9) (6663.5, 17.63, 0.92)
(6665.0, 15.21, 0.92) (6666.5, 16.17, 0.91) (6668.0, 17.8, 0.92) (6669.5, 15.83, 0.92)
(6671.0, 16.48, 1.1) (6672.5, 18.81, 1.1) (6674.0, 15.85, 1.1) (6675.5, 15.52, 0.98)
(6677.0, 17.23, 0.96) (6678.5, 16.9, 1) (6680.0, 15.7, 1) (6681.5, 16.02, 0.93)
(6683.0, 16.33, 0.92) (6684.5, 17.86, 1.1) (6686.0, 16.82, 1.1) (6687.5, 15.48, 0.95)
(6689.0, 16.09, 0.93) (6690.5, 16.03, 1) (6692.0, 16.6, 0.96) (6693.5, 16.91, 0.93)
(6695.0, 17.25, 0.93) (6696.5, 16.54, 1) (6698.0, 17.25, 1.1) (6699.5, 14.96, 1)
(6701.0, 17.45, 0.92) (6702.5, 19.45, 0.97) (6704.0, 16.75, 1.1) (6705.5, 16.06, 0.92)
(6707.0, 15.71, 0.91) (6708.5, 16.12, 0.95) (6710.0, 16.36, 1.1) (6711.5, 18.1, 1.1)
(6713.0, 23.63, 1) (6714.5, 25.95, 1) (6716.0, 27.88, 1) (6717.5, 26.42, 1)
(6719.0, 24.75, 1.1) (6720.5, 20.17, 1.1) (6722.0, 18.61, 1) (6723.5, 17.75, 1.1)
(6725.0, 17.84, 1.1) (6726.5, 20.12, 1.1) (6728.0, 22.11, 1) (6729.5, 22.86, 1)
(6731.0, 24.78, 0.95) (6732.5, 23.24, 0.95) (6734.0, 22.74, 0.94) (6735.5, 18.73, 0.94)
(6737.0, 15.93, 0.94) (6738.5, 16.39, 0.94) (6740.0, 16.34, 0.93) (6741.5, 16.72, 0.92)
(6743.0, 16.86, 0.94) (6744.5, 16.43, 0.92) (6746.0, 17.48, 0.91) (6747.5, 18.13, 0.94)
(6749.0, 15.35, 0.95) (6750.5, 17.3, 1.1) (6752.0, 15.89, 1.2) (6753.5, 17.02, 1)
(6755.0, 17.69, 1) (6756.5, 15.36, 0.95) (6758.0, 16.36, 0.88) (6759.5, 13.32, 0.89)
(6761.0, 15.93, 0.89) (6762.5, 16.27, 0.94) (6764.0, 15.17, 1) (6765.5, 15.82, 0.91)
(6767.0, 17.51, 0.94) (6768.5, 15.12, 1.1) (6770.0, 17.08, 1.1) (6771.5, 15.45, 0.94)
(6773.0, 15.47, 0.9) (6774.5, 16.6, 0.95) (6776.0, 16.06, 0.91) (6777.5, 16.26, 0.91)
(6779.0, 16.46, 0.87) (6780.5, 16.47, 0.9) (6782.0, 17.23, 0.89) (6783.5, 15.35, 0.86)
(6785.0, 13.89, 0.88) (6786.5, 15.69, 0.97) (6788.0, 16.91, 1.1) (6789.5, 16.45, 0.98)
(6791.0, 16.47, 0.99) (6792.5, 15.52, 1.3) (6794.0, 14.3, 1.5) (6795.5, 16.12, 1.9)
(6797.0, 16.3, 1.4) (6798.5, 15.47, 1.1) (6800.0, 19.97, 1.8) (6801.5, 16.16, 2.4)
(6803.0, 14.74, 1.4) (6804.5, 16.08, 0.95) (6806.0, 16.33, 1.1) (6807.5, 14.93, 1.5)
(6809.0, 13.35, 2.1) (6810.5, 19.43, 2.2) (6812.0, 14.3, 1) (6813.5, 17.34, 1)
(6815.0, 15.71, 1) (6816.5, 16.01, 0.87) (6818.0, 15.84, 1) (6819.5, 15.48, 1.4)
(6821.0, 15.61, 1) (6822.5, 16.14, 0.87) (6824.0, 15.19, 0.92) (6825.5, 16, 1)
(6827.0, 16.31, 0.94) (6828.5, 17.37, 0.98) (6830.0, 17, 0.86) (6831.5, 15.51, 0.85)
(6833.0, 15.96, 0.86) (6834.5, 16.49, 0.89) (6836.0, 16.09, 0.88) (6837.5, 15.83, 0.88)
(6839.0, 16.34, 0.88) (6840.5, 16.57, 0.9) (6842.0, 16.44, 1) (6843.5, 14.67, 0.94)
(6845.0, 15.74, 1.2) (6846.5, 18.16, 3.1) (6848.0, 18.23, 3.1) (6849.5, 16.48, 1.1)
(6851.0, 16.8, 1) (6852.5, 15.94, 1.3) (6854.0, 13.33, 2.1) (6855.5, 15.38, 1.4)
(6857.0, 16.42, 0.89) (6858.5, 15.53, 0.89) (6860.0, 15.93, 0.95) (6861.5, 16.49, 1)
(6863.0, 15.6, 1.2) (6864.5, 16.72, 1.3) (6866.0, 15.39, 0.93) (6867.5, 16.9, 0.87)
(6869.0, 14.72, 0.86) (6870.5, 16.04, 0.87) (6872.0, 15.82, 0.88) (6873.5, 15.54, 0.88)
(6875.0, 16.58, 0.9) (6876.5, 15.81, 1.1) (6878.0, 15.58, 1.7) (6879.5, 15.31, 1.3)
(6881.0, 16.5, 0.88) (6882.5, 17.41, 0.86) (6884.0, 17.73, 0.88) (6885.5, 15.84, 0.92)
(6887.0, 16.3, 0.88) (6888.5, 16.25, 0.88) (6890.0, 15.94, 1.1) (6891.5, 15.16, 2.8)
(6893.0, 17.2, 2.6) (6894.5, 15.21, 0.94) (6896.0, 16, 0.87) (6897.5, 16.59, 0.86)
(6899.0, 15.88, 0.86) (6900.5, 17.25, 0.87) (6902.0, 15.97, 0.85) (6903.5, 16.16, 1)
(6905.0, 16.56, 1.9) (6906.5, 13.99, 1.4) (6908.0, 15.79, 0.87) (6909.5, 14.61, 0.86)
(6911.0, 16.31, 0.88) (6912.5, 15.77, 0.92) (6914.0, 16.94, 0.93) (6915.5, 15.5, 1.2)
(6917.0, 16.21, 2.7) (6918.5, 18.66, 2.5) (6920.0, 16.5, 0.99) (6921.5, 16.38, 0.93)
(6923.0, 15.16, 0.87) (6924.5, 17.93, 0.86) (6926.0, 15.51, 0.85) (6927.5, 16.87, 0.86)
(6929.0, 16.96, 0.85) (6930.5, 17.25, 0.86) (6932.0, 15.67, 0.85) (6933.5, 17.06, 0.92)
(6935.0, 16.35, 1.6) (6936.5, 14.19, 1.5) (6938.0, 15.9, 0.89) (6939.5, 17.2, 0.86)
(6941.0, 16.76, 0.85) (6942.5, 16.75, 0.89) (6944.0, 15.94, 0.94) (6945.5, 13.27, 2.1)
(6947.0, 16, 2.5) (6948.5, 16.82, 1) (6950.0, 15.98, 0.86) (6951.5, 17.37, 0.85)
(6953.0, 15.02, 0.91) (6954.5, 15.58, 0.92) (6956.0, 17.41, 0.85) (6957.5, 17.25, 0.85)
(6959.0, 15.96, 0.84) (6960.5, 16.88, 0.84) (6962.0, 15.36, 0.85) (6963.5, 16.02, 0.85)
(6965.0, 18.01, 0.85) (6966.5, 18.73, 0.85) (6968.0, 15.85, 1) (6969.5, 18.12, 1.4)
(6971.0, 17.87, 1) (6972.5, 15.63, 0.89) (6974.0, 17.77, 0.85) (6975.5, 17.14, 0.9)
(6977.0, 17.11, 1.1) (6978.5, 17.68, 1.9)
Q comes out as 0.29 mag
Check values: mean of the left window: 26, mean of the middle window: 16.1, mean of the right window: 16.3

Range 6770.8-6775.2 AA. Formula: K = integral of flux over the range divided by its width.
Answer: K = 15.8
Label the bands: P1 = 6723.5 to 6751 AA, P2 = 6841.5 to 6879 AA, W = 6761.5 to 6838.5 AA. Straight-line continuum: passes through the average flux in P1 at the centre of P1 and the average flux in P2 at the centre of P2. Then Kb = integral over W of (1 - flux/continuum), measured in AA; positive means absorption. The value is 5.86 AA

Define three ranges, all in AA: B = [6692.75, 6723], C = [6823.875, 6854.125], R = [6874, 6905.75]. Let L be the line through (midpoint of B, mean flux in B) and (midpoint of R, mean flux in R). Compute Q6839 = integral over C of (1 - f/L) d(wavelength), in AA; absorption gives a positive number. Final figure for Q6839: 1.4 AA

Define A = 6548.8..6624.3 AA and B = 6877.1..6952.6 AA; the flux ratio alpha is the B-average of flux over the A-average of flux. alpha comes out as 0.63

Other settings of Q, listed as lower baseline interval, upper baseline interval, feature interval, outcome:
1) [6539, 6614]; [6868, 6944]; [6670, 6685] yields 0.358 mag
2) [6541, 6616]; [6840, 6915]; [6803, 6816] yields 0.159 mag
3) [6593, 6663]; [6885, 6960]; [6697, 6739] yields -0.215 mag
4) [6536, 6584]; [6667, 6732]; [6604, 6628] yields 0.437 mag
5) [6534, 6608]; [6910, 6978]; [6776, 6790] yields 0.278 mag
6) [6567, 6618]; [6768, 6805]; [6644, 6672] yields 0.190 mag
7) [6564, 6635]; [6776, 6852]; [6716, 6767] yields -0.024 mag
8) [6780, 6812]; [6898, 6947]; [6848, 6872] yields 0.012 mag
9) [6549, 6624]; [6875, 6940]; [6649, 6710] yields 0.350 mag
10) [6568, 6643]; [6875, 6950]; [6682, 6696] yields 0.128 mag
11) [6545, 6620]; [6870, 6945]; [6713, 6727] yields -0.017 mag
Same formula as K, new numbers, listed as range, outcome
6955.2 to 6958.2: 17.3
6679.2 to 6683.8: 16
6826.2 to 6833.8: 16.4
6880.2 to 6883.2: 16.9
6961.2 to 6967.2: 17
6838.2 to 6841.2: 16.4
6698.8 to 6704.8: 17.2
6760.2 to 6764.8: 15.8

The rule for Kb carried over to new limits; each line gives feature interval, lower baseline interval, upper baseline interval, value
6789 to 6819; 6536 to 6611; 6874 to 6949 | 5.16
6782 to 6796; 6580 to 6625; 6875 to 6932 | 1.91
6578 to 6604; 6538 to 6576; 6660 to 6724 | 1.33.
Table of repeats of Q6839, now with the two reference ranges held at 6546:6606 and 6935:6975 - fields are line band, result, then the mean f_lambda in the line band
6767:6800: 8.6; 16.1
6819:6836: 3.6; 16.1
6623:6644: 8.2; 16.1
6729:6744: 2.5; 19.4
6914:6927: 0.7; 16.5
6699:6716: 3.8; 18.7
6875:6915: 4.9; 16.1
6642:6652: 3.7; 16.5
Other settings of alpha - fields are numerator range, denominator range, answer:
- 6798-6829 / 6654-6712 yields 0.97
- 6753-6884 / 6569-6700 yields 0.88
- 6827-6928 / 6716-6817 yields 0.94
